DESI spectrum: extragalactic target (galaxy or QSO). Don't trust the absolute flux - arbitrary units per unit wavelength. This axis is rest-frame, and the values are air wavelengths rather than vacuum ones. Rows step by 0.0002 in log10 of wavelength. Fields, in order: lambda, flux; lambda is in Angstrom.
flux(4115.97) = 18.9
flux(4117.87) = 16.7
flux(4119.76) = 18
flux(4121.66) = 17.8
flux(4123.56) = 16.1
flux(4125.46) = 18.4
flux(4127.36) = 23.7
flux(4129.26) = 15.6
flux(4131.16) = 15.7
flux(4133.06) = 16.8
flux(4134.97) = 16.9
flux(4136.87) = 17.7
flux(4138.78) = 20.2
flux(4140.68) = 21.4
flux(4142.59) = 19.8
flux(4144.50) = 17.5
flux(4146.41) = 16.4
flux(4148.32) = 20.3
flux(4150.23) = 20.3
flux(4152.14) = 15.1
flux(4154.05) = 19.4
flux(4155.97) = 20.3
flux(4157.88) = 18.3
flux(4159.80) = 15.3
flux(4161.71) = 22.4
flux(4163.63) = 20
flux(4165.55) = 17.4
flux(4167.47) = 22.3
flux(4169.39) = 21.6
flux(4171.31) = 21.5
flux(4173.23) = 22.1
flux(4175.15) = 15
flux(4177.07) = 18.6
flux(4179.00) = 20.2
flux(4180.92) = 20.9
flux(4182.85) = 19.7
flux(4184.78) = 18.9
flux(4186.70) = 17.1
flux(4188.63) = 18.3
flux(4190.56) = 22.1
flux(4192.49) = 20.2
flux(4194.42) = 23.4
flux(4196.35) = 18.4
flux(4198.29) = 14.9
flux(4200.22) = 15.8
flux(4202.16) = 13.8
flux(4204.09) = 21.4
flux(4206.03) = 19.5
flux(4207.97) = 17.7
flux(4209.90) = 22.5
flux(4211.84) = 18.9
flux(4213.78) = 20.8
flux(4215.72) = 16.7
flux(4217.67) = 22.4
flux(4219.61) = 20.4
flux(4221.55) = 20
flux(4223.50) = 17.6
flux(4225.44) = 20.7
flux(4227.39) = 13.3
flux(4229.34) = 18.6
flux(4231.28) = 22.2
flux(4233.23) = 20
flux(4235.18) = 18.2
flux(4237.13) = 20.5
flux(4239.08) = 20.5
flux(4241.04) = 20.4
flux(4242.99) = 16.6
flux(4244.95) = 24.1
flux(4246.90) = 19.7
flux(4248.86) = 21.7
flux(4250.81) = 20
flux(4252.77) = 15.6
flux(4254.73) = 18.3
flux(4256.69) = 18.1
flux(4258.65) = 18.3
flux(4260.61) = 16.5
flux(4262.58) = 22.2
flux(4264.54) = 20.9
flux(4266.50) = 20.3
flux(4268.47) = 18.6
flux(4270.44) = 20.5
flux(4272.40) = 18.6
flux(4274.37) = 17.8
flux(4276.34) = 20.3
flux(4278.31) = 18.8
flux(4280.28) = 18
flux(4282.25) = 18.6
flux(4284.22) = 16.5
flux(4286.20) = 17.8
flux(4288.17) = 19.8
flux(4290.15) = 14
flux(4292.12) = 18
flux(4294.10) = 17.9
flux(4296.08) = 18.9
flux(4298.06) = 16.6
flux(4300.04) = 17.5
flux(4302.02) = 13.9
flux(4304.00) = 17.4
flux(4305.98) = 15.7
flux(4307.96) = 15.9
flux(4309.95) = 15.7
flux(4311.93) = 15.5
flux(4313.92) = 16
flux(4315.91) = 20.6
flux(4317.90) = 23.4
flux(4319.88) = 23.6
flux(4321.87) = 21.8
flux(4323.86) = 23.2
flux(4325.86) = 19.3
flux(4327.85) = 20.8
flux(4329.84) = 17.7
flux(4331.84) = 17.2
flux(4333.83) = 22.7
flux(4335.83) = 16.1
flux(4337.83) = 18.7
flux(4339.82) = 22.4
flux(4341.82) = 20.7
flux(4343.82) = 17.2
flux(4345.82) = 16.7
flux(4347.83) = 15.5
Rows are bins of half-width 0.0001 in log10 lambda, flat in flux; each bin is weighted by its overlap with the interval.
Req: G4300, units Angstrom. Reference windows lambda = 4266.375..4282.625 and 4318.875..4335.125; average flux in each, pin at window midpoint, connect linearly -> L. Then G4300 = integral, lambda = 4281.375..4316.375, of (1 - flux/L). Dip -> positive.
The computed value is 5.0 Angstrom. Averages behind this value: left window 19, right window 20.7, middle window 17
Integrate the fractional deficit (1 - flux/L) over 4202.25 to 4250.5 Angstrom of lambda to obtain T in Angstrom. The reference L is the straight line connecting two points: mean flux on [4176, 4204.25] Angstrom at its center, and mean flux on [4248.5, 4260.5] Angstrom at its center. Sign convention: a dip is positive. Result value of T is -2.9 Angstrom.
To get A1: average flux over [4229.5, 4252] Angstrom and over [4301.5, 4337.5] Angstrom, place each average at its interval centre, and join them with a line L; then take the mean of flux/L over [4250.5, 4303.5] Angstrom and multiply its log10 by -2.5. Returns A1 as 0.08 mag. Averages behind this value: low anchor 20.3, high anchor 18.8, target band 18.2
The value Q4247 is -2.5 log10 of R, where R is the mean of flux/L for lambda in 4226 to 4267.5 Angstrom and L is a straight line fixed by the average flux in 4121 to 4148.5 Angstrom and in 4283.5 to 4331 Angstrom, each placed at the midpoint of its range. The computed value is -0.06 mag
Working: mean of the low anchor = 18.2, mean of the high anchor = 18.2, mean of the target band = 19.3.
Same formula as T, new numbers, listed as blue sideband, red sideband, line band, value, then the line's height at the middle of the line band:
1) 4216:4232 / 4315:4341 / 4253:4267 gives 0.5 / 19.7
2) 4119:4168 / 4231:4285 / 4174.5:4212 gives 0.0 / 18.9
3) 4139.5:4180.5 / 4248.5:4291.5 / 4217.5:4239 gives -0.5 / 18.9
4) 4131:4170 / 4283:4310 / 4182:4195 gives -1.1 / 18.3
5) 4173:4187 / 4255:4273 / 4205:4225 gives -0.6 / 19.1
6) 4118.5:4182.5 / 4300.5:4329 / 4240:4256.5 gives -0.6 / 18.8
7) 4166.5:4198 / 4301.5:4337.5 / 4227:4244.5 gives 0.2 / 19.5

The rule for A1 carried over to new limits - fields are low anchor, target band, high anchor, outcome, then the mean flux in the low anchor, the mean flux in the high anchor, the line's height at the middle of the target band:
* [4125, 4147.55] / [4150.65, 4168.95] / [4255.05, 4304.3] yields -0.042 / 18.4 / 18.2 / 18.3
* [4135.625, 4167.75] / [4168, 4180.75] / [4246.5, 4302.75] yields -0.063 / 19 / 18.4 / 18.9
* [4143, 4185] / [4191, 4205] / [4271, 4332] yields 0.037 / 19.3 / 18.3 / 19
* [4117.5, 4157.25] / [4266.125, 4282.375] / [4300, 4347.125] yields -0.023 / 18.3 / 18.7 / 18.6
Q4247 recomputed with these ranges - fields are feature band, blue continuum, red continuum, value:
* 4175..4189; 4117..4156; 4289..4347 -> -0.03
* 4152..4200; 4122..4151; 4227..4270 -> -0.03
